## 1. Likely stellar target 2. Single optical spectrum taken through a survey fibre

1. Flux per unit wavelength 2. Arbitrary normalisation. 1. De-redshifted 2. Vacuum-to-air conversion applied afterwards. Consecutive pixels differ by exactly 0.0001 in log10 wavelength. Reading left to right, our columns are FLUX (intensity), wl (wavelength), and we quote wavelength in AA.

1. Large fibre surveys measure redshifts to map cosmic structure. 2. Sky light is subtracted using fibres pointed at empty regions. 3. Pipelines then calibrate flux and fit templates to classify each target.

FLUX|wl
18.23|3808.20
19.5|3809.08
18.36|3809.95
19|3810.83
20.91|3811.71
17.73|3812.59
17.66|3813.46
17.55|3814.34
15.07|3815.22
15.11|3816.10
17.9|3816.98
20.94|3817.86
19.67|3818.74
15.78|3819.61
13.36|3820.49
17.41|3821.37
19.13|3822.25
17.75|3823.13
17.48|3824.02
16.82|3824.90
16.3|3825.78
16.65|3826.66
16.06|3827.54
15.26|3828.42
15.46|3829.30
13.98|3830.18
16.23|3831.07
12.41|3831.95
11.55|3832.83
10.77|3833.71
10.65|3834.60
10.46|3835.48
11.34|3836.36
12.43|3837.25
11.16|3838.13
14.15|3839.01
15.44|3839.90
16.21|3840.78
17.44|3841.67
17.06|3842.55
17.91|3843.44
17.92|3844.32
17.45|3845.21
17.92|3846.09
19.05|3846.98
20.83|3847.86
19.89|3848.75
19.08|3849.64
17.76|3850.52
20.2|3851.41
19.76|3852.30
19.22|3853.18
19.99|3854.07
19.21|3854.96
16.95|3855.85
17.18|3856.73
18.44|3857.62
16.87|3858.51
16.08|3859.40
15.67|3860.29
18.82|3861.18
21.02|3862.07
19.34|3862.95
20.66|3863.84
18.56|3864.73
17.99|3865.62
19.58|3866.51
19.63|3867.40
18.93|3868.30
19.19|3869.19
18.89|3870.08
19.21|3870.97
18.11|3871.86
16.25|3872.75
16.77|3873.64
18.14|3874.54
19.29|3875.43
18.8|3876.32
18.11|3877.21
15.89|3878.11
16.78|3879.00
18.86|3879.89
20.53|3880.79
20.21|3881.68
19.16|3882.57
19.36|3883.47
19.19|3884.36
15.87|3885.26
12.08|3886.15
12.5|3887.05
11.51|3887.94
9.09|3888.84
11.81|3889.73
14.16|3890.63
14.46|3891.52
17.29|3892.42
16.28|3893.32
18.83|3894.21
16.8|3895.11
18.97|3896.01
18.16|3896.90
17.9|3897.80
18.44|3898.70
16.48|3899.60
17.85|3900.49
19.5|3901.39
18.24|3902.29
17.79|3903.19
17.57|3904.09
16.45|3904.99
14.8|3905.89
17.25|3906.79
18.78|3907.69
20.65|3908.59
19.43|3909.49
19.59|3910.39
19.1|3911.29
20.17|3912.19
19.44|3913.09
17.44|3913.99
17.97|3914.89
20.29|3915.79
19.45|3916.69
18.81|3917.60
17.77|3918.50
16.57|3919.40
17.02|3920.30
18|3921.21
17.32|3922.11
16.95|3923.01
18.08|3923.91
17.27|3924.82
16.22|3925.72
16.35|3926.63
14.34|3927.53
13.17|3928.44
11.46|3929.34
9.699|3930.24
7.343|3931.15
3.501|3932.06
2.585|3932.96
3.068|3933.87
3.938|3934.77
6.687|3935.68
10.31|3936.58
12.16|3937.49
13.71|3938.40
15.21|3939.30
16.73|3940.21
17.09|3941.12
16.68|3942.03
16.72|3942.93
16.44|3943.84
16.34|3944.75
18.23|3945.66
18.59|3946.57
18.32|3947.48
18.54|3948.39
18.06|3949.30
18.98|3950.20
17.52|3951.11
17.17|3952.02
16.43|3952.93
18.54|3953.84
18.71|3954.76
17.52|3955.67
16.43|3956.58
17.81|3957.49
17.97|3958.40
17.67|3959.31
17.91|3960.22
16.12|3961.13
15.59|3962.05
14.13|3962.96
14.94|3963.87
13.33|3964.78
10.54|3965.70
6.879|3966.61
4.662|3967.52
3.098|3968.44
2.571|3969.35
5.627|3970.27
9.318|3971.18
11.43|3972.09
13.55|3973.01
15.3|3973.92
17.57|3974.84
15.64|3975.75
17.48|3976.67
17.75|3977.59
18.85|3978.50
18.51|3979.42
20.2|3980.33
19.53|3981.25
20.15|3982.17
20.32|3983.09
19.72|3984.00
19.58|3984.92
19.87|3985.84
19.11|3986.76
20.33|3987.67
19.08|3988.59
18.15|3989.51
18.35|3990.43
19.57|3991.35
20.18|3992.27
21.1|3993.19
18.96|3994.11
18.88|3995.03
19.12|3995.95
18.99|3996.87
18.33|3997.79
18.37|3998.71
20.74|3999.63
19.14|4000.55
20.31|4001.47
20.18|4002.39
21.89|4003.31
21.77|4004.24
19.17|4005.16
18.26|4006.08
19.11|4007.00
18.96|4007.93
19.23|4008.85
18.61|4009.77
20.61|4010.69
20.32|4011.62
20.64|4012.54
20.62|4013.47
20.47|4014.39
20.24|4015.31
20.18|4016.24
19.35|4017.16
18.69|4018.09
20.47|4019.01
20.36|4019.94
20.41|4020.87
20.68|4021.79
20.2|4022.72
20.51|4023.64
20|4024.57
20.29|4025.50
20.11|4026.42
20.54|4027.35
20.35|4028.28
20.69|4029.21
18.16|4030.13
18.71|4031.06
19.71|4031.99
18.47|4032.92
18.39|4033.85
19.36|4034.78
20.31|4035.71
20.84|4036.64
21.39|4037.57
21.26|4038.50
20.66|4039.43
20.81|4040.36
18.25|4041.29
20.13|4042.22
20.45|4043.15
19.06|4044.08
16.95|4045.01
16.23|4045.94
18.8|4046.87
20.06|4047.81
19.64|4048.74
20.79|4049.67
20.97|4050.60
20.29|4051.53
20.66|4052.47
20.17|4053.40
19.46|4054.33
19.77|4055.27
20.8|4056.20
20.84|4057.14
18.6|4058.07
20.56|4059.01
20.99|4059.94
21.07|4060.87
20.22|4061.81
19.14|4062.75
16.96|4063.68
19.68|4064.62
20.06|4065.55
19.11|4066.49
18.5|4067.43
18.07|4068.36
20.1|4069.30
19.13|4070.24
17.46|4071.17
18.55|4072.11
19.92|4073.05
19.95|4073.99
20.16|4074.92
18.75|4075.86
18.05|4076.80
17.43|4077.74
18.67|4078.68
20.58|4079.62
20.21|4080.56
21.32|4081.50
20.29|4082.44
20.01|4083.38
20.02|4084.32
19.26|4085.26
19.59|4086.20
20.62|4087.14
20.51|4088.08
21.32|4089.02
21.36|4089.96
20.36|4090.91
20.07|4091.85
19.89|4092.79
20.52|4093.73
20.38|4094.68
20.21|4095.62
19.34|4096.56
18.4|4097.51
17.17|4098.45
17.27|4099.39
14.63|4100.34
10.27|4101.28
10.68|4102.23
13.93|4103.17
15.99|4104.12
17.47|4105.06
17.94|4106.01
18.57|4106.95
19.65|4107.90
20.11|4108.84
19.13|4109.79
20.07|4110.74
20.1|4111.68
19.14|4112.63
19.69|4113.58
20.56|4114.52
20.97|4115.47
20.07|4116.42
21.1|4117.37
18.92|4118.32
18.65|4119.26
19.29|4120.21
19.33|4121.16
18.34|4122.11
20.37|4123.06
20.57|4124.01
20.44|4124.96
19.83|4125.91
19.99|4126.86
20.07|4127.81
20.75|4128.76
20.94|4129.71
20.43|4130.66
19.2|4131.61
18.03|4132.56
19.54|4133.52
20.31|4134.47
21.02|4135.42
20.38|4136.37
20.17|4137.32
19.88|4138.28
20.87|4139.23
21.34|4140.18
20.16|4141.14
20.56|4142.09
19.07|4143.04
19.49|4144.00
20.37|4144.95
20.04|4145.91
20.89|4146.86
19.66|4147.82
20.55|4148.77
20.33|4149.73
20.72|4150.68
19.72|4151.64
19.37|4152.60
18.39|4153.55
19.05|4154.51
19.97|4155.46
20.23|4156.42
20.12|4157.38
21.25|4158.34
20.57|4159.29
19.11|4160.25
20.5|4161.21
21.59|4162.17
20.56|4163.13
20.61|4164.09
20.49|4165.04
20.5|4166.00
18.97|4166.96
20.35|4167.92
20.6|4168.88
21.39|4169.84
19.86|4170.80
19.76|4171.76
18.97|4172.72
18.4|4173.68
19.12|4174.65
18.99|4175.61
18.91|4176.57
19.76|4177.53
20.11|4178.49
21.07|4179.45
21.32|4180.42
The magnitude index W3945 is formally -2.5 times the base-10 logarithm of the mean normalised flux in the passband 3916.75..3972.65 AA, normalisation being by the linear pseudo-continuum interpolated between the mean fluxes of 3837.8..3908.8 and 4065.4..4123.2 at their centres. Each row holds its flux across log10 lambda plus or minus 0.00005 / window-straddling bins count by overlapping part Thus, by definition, 0.28 mag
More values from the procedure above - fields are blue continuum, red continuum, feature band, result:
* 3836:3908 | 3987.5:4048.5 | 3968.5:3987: 0.21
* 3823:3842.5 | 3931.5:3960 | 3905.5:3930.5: -0.18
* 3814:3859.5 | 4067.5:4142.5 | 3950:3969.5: 0.23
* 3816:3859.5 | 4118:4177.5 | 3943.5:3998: 0.10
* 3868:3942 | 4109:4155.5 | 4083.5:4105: 0.06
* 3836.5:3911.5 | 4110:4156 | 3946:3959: 0.02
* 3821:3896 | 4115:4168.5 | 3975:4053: -0.06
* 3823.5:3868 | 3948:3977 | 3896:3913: -0.18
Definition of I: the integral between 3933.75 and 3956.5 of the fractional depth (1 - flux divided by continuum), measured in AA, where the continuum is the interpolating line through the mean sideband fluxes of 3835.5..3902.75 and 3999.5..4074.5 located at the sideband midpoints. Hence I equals 3.7 AA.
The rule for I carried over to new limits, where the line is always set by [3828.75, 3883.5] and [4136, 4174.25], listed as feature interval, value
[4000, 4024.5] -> -1.64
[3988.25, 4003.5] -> -0.69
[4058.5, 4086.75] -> -0.19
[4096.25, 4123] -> 2.12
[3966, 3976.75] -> 4.90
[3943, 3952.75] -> 0.22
